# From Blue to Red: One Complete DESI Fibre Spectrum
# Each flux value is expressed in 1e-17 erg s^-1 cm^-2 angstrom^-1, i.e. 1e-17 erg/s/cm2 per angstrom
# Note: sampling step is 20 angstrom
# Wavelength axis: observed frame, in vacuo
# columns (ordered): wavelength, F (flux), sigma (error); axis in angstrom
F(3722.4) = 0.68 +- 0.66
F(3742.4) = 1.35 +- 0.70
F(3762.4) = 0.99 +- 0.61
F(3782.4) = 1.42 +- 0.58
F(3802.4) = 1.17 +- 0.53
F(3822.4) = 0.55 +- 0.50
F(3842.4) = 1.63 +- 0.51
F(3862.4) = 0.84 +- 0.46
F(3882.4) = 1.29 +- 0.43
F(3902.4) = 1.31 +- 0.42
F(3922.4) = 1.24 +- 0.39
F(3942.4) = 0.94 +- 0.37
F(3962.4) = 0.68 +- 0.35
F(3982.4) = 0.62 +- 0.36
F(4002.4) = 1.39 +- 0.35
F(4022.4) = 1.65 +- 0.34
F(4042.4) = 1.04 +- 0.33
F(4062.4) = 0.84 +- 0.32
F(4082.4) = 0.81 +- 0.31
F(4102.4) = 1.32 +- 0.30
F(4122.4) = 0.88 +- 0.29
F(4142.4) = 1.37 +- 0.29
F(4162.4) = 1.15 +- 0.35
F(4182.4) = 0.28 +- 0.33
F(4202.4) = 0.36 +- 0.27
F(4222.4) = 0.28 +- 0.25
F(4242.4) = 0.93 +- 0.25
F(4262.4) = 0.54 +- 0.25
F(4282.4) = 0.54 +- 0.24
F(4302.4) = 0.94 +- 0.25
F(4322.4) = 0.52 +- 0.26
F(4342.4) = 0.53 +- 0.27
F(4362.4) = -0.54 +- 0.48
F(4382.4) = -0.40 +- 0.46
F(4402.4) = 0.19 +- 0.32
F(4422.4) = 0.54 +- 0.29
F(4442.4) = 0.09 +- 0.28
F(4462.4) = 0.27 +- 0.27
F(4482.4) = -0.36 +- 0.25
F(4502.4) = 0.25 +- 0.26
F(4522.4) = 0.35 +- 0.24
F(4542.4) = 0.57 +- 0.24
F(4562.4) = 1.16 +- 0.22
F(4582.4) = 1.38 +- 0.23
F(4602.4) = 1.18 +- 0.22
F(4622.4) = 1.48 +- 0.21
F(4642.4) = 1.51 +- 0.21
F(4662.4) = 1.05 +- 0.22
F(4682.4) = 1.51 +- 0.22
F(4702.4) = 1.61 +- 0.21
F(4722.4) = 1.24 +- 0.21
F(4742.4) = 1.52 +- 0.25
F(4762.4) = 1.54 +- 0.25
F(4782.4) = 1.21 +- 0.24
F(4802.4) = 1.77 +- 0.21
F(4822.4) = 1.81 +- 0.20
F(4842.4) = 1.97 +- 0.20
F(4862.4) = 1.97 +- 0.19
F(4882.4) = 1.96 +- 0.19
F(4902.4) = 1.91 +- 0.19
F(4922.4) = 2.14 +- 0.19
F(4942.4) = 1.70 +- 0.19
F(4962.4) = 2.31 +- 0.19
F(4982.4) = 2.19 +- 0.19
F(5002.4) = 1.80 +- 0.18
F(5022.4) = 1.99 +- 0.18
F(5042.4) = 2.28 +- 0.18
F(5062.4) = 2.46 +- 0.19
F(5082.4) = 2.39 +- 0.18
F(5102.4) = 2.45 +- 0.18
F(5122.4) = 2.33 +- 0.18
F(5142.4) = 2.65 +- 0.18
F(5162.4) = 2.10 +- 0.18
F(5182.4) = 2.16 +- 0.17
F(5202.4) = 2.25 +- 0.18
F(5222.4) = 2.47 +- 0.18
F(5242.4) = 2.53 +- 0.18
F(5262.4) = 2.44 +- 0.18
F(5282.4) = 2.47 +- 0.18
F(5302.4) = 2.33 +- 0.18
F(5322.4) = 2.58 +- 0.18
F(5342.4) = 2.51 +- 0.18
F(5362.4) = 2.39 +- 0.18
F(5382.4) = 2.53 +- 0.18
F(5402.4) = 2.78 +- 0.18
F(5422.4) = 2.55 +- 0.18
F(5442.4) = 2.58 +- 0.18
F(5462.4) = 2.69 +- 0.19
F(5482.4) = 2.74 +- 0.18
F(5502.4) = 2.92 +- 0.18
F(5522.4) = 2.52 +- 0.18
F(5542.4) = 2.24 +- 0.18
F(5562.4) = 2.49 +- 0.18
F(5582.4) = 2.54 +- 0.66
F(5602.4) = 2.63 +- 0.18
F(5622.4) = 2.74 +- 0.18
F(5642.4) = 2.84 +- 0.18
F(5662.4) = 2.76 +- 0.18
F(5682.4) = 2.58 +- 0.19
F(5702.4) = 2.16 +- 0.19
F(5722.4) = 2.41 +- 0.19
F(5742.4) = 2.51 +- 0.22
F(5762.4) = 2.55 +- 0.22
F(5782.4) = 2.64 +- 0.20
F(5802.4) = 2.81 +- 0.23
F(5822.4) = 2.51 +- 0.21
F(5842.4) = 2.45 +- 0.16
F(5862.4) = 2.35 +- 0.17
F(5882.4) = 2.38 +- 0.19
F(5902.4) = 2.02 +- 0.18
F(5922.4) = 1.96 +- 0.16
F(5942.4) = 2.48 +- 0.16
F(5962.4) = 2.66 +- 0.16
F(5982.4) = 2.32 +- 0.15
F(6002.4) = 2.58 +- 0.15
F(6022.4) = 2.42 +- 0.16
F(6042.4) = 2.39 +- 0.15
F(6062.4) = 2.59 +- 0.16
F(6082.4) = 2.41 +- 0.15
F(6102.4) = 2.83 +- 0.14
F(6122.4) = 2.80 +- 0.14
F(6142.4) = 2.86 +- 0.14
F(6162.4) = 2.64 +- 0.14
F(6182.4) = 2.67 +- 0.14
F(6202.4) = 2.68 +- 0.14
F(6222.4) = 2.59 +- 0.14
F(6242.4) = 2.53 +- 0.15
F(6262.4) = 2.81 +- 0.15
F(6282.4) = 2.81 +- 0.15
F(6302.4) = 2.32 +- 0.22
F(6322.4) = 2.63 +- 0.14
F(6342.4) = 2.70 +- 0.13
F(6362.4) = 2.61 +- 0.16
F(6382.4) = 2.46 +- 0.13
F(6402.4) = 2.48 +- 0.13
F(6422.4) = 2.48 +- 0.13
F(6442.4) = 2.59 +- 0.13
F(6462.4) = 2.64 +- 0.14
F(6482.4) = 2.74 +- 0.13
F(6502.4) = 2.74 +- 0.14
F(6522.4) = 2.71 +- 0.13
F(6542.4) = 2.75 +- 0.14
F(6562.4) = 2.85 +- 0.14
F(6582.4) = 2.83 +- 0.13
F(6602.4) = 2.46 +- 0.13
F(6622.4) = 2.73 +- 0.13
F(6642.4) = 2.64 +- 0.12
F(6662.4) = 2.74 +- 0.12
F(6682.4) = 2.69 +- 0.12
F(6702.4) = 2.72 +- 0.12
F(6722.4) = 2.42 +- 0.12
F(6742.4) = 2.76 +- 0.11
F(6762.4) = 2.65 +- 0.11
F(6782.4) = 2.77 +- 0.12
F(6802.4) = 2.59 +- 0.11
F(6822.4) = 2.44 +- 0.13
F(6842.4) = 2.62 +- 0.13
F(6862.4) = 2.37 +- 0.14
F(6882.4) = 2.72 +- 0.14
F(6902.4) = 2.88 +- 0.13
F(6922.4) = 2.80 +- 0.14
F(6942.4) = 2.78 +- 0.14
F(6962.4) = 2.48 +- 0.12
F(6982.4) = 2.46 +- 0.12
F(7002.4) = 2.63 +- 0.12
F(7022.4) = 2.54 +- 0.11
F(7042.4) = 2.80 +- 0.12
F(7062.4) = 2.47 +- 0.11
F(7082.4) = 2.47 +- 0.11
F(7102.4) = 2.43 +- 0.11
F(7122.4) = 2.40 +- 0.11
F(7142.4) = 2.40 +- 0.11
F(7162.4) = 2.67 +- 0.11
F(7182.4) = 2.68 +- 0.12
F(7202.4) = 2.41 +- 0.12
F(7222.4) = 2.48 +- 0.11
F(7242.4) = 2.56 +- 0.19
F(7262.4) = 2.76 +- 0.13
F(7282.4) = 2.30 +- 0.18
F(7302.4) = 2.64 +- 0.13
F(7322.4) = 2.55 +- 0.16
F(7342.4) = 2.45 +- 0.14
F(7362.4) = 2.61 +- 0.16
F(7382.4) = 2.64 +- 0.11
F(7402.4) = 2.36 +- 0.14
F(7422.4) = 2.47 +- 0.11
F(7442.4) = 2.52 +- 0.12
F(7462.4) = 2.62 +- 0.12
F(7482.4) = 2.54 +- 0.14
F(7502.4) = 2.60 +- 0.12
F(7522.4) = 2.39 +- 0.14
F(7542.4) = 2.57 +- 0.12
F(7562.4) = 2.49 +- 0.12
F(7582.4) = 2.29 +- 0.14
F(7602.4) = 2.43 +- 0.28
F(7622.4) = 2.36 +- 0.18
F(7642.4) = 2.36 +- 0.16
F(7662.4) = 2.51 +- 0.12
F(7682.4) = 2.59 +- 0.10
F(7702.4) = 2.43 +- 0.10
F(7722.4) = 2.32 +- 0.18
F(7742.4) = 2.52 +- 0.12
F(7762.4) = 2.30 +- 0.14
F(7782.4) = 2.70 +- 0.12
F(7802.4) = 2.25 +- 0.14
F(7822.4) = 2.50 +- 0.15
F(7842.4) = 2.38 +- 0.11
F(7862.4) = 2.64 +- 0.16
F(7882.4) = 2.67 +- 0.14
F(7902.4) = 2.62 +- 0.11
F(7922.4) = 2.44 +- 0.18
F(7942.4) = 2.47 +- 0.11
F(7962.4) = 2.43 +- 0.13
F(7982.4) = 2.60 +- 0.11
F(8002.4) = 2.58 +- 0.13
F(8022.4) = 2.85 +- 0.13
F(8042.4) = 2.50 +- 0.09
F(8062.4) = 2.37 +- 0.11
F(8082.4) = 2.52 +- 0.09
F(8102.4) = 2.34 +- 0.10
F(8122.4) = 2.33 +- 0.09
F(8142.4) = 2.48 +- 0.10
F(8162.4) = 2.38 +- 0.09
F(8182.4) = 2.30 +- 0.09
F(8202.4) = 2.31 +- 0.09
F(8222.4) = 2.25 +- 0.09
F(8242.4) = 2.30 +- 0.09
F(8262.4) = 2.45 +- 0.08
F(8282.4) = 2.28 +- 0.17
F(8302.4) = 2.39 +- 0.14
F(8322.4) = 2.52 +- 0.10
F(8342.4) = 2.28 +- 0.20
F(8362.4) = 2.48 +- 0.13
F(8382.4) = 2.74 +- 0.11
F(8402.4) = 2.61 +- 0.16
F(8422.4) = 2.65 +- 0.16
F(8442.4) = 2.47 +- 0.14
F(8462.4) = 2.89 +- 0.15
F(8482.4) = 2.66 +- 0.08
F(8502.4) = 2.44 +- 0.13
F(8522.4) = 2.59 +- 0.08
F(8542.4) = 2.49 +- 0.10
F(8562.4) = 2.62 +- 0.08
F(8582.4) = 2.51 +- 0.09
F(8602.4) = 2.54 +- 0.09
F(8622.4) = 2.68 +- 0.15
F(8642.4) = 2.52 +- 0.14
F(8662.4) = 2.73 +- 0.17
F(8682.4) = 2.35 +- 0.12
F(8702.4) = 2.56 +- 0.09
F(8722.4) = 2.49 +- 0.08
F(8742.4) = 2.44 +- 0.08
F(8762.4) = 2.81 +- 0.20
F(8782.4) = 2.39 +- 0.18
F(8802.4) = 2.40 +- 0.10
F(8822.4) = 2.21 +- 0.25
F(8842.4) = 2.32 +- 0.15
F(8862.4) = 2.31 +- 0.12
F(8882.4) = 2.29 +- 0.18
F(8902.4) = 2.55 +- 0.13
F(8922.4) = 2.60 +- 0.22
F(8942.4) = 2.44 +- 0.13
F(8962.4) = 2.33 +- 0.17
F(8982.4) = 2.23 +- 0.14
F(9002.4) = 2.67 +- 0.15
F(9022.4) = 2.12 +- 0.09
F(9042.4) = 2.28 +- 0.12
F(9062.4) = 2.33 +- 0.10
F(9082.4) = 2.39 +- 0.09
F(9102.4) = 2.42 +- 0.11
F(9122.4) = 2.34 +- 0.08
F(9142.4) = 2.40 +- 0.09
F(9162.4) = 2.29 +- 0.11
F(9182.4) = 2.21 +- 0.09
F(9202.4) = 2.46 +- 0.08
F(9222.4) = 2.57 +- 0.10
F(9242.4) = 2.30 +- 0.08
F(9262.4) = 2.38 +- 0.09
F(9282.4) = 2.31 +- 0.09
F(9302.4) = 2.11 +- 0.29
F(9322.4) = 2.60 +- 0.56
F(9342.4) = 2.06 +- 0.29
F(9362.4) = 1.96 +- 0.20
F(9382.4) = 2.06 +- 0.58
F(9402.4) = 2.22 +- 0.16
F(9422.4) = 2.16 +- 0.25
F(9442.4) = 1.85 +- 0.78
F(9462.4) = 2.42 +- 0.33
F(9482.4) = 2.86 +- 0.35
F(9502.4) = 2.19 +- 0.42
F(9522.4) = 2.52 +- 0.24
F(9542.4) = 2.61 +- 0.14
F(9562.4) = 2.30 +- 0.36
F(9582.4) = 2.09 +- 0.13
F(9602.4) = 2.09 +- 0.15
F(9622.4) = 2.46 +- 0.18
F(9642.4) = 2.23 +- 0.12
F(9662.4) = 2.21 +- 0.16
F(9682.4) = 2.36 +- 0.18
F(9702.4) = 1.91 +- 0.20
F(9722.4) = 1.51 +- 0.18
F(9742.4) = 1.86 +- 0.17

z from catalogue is 0.141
